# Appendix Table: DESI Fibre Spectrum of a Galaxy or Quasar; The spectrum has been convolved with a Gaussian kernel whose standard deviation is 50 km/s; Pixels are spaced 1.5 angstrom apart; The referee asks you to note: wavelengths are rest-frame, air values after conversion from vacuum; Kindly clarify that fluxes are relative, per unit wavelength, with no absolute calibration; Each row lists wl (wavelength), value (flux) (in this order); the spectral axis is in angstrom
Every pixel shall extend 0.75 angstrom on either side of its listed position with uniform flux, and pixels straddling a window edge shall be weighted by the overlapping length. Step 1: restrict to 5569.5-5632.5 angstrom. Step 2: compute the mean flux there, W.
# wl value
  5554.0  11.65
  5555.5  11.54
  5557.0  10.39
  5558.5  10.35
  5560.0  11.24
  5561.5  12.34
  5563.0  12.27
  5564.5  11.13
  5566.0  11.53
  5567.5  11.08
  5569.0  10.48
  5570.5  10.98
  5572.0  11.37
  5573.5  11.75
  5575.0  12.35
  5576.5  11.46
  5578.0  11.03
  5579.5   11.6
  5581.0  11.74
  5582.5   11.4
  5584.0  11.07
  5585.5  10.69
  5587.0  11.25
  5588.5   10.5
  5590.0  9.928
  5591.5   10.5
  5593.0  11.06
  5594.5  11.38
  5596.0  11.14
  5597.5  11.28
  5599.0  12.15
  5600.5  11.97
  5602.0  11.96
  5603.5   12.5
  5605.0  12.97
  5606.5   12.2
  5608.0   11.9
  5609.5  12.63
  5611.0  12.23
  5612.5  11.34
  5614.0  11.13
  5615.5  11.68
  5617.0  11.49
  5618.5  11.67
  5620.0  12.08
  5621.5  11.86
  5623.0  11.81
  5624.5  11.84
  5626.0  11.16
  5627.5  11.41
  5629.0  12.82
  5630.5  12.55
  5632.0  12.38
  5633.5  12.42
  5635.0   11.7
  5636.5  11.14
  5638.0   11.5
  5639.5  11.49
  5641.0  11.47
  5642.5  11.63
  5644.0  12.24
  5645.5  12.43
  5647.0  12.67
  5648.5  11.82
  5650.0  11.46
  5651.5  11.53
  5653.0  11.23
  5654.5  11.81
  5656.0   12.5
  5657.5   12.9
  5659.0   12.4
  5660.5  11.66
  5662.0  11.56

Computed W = 11.6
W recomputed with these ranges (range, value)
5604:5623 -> 11.9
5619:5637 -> 11.9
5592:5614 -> 11.9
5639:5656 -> 11.8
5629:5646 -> 11.9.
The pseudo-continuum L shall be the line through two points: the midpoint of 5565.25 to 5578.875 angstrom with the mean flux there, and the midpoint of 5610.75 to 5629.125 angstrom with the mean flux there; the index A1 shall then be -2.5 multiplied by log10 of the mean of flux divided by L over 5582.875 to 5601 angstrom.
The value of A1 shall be 0.04 mag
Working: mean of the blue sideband 11.3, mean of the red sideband 11.7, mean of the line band 11.1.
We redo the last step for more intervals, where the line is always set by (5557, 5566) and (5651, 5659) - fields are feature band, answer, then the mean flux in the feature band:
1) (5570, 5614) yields 0.007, 11.5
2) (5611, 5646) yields 0.006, 11.8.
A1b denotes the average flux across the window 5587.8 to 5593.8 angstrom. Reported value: 10.5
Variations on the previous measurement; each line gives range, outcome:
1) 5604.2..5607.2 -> 12.6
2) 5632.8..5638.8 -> 11.7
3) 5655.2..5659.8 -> 12.6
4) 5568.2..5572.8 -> 11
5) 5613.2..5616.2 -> 11.4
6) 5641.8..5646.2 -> 12.1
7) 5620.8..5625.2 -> 11.8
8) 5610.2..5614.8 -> 11.6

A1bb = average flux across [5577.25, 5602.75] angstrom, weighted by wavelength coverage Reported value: 11.2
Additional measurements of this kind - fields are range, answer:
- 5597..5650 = 11.9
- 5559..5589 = 11.4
